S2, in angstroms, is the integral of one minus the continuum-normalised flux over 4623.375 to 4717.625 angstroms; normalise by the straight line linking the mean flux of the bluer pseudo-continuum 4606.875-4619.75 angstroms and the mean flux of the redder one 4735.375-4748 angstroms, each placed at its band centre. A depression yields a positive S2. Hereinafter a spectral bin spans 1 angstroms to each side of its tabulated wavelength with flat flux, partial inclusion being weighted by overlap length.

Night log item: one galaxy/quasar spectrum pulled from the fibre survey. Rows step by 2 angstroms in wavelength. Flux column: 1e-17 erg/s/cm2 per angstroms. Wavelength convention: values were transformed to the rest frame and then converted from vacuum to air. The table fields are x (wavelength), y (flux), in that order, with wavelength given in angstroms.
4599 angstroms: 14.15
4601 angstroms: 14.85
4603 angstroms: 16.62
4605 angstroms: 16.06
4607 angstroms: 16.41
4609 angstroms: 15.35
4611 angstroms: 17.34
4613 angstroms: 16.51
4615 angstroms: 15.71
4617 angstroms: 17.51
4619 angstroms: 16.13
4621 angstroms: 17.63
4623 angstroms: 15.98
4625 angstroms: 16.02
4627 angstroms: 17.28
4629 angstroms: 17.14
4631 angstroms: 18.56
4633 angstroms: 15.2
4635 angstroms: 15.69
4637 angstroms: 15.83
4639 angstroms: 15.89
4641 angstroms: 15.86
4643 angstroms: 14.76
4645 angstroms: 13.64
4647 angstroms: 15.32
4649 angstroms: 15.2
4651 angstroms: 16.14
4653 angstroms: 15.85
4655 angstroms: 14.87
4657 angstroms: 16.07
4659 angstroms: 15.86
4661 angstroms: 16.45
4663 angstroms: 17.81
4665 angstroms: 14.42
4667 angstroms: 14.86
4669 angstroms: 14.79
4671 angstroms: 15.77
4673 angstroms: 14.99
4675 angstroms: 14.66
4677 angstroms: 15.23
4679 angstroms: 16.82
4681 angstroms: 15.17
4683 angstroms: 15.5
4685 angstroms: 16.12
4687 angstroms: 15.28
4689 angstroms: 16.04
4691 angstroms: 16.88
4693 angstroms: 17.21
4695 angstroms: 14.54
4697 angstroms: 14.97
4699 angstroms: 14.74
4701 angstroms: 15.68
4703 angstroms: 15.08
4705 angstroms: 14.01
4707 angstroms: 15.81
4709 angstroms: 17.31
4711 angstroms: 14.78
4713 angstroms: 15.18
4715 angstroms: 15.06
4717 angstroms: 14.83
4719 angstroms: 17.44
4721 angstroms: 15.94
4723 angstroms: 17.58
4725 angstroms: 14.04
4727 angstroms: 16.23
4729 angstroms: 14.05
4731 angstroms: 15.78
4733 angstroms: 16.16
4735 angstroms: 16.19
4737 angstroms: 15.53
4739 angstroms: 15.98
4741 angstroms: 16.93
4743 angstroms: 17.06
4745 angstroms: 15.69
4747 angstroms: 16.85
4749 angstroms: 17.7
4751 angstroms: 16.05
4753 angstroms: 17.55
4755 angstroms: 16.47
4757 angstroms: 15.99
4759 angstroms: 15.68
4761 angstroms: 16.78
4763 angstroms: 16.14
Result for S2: 4.3 angstroms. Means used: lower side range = 16.4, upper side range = 16.3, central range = 15.6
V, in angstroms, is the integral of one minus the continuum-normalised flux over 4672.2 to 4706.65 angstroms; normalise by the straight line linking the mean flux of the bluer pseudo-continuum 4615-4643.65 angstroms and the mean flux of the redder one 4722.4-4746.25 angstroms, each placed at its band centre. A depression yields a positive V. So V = 1.4 angstroms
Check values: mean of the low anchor 16.4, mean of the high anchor 15.9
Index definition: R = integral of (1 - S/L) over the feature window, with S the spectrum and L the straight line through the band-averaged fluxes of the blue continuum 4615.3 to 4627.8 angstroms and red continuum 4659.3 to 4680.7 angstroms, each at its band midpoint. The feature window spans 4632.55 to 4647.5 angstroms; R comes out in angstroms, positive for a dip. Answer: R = 0.9 angstroms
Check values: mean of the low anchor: 16.7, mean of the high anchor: 15.6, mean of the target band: 15.3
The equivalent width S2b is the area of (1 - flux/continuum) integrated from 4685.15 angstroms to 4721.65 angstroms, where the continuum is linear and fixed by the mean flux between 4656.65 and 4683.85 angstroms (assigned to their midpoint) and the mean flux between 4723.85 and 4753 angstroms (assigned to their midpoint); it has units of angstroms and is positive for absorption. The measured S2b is 0.5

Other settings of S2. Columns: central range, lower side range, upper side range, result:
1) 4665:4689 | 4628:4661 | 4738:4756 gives 1.0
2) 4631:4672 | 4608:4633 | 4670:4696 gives 1.6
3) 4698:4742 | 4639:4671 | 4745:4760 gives 1.5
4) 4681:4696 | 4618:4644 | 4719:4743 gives 0.2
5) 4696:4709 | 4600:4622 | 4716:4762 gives 0.8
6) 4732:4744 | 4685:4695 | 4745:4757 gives 0.2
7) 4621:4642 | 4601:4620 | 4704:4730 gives -0.3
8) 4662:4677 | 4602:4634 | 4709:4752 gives 0.9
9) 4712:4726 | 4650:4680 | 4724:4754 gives 0.2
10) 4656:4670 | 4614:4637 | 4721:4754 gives 0.6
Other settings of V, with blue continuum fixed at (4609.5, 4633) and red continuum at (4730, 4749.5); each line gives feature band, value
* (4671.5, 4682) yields 0.8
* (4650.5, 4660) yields 0.5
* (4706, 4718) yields 0.7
